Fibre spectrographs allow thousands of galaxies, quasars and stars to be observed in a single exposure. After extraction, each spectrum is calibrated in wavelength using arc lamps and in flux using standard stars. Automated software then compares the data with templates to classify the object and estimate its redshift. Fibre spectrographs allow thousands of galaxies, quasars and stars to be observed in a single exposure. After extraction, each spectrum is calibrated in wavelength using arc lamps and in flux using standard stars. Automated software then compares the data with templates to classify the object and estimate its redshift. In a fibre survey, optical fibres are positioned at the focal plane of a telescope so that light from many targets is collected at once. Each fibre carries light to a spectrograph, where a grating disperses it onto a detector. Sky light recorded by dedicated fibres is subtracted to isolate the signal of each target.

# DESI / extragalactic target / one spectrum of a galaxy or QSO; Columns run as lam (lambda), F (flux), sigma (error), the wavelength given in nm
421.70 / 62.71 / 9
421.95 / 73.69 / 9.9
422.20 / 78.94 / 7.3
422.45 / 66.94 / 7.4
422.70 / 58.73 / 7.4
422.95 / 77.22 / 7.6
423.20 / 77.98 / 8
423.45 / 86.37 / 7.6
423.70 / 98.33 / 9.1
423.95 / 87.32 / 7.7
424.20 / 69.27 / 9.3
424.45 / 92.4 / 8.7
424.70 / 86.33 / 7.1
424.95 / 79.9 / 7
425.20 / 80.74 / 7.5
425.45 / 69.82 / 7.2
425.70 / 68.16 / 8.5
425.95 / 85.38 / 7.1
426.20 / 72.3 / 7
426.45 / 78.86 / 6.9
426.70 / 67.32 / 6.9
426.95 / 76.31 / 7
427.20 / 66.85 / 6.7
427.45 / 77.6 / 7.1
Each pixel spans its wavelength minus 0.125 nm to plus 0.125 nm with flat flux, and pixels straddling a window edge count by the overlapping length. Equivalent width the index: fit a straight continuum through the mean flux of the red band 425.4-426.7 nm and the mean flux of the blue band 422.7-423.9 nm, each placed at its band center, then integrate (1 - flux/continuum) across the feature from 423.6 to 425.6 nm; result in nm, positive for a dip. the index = -0.10 nm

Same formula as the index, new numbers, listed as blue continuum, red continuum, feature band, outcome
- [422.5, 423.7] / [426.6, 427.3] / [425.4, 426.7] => -0.05 nm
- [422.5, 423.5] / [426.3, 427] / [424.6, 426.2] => -0.09 nm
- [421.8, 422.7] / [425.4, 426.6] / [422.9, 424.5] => -0.25 nm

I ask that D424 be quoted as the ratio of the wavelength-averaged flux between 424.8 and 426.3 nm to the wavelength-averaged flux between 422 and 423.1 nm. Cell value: 1.08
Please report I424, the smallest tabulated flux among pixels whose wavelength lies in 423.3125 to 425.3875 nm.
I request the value 69.27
